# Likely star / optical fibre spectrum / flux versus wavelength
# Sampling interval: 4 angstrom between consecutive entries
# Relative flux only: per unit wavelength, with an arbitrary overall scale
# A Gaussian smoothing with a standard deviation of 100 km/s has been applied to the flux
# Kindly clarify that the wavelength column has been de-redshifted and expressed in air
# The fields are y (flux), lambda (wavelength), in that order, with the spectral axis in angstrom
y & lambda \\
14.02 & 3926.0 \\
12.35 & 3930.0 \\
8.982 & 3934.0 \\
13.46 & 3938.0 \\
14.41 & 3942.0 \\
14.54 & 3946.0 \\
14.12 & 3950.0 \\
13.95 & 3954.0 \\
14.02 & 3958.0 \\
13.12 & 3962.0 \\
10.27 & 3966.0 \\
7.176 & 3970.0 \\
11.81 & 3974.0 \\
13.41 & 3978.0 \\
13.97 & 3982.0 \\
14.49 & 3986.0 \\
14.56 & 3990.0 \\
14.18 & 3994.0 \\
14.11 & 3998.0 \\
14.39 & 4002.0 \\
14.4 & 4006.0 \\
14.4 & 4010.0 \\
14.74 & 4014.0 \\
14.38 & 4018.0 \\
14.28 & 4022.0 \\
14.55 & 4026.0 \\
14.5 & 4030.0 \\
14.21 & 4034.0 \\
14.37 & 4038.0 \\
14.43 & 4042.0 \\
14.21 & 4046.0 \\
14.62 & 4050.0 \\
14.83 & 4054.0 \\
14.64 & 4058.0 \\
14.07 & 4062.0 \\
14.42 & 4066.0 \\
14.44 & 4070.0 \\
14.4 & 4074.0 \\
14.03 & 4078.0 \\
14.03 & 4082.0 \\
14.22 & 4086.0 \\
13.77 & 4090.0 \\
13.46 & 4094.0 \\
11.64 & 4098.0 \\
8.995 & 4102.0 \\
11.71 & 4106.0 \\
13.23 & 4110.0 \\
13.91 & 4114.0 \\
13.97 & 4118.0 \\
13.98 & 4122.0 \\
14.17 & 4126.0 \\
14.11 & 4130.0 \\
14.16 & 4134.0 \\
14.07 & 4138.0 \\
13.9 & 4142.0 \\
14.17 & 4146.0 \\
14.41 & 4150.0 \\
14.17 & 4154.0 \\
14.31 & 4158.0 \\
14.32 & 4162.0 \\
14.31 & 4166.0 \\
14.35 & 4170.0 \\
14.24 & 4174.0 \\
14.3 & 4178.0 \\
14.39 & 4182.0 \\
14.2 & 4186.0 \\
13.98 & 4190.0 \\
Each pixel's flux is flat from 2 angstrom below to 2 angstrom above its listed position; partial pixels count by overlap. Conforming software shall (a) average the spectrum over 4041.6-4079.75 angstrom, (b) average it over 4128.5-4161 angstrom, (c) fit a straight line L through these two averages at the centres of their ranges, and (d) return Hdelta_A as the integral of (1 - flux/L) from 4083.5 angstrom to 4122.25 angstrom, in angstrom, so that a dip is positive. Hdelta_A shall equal 3.89 angstrom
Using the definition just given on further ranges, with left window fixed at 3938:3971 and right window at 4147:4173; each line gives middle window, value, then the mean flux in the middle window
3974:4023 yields -3.6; 14.2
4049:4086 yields -1.9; 14.4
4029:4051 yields -1.4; 14.4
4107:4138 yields 0.4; 13.9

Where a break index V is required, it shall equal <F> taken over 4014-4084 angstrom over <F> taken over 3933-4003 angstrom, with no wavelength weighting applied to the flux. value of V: 1.1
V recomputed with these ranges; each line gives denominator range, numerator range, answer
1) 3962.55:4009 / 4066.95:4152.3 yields 1.04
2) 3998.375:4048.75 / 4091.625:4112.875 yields 0.83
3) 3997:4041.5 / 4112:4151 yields 0.98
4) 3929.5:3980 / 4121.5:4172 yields 1.14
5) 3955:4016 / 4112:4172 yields 1.07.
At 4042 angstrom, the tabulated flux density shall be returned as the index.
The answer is 14.43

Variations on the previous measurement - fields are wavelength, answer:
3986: 14.49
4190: 13.98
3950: 14.12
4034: 14.21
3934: 8.982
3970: 7.176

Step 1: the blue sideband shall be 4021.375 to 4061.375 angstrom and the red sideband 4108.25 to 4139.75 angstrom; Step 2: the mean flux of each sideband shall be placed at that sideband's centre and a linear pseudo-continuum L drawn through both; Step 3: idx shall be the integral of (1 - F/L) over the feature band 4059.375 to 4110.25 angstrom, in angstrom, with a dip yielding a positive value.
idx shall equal 3.3 angstrom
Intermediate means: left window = 14.5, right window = 14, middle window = 13.3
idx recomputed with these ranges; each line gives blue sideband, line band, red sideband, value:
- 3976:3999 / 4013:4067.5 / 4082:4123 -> -3.5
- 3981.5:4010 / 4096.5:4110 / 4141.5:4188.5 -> 3.0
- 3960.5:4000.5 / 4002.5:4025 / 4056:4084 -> -1.9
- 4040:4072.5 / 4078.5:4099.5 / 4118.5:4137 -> 1.1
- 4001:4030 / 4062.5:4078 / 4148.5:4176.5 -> 0.1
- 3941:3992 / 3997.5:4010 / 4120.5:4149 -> -1.0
